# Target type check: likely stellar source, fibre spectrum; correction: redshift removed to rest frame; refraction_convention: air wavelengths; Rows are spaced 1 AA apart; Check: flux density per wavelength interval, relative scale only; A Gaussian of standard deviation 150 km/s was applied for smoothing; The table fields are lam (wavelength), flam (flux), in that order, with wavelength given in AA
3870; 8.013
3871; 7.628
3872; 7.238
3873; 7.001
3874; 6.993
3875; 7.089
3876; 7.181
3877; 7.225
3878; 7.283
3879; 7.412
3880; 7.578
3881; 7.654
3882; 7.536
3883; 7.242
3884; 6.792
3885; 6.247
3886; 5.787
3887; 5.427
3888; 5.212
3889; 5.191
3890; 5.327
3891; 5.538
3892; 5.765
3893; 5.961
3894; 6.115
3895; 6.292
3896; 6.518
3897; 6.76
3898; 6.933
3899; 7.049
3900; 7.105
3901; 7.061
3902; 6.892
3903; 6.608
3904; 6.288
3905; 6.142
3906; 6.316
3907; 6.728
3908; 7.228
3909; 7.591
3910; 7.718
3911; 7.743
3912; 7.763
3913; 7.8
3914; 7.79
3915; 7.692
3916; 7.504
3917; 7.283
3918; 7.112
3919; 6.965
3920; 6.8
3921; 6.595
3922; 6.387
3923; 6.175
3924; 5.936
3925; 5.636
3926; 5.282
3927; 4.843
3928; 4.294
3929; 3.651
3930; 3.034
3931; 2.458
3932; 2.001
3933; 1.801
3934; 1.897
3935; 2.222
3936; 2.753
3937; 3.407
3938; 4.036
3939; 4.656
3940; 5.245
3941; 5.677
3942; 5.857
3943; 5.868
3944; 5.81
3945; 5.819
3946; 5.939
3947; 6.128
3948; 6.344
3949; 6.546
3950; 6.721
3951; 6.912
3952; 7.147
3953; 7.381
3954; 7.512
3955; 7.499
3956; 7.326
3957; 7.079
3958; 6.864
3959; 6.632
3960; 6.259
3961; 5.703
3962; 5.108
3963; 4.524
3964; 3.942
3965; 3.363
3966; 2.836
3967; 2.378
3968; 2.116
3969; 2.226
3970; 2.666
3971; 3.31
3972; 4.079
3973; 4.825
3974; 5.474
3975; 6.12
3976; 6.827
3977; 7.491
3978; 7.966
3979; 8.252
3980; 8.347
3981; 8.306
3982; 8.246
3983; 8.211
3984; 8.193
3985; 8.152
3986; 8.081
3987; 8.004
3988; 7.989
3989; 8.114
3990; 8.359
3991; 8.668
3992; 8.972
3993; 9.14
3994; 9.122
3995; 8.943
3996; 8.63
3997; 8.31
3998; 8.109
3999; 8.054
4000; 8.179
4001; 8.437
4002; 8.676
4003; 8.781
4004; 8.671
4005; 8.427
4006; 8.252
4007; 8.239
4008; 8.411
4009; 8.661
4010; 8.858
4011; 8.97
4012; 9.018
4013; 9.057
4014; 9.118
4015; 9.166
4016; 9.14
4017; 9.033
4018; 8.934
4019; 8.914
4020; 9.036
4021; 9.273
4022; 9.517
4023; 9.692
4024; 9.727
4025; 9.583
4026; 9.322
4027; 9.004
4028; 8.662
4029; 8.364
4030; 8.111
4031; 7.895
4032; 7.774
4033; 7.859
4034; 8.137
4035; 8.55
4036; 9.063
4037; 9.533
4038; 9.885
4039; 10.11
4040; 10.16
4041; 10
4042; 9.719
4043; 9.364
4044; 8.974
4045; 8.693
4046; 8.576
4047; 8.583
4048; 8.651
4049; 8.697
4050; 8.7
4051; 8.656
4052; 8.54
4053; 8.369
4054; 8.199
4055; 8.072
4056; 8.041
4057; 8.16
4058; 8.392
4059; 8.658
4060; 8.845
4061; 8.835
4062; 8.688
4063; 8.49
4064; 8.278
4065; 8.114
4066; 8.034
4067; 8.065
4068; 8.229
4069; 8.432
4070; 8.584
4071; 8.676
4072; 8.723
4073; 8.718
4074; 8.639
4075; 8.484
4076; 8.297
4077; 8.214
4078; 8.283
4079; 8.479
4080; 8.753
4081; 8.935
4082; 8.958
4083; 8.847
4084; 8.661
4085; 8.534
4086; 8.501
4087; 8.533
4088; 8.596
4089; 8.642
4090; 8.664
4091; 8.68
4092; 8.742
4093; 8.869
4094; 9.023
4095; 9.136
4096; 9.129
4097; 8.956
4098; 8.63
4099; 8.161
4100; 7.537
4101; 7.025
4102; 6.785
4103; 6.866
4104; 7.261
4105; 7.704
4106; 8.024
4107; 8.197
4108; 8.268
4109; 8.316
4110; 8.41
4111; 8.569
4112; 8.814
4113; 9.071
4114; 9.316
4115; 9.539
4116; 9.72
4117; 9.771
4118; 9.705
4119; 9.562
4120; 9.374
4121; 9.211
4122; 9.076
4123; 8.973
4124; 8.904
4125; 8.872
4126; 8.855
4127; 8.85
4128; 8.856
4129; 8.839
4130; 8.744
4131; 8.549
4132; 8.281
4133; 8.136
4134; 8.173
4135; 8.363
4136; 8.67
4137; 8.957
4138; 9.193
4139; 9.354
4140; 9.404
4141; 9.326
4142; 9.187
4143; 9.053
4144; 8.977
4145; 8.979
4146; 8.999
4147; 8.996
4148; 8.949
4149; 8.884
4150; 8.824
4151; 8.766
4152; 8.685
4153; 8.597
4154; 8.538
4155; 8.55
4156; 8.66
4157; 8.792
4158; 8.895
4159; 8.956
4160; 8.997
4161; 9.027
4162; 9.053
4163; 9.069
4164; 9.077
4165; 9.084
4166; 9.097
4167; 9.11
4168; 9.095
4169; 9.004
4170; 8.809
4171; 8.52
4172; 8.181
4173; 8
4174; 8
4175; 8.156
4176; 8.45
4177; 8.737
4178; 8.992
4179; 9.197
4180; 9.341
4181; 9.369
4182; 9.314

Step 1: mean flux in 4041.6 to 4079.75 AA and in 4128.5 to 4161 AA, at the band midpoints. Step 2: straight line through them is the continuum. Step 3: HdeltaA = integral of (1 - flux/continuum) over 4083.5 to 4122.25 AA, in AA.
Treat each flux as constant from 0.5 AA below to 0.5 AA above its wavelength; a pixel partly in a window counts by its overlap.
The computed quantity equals 0.3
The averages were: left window 8.53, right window 8.82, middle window 8.6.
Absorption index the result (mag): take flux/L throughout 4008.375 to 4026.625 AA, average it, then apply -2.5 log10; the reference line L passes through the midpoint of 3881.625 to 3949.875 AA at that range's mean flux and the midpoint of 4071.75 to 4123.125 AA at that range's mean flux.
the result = -0.23 mag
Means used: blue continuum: 5.86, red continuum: 8.61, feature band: 9.16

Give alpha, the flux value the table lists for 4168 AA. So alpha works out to 9.095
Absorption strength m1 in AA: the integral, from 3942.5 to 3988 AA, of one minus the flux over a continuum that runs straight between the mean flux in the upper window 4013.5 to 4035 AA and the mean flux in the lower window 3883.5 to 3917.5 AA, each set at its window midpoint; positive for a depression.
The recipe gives 9.9 AA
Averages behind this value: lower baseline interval 6.65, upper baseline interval 8.86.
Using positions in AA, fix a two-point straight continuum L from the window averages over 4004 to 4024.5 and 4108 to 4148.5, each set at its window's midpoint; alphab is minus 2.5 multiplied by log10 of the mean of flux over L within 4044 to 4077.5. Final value 0.06 mag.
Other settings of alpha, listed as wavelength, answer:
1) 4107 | 8.197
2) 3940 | 5.245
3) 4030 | 8.111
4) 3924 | 5.936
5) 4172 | 8.181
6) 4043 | 9.364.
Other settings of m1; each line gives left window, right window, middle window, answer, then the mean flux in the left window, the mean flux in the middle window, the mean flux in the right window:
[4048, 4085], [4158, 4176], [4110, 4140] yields -1.1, 8.5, 8.97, 8.77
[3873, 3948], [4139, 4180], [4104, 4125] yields -1.4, 6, 8.89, 8.85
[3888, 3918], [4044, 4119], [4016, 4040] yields -3.0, 6.76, 8.98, 8.52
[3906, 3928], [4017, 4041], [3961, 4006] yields 7.2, 6.81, 6.88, 9.03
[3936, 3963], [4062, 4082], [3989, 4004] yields -3.5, 6.04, 8.58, 8.46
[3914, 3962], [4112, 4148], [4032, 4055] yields -4.4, 5.61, 8.91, 9.02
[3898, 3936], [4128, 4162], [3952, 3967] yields 1.5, 5.9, 5.79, 8.83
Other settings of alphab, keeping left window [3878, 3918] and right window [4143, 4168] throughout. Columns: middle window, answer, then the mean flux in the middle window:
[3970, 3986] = 0.094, 6.82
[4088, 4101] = -0.027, 8.61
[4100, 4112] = 0.093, 7.8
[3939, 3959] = 0.116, 6.47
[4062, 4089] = -0.034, 8.51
